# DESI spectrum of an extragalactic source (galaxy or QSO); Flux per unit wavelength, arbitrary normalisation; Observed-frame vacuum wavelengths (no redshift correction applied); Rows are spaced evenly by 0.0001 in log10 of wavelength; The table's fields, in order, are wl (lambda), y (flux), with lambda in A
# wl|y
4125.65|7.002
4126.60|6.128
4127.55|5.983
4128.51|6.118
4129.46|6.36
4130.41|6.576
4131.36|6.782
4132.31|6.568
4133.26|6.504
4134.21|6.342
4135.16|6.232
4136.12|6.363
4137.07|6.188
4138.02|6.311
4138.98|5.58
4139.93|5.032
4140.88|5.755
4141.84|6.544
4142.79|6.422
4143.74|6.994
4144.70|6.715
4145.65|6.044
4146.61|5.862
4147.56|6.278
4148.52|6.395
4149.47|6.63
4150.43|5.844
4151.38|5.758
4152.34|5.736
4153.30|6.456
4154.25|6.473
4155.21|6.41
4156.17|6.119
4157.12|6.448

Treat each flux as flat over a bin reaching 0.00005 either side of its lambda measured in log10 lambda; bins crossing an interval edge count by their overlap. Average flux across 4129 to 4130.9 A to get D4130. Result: 6.48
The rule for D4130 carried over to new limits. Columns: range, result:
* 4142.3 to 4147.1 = 6.42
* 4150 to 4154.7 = 6.06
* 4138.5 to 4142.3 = 5.72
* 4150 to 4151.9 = 5.8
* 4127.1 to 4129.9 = 6.13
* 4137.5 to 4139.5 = 5.93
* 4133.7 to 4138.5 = 6.29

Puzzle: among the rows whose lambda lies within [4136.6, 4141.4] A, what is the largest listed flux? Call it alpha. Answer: 6.311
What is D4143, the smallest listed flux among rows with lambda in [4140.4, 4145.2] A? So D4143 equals 5.755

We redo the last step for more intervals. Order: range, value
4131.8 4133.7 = 6.504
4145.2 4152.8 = 5.736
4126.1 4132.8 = 5.983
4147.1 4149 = 6.278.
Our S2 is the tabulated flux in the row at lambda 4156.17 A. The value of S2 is 6.119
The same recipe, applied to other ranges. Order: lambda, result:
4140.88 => 5.755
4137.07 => 6.188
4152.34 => 5.736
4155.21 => 6.41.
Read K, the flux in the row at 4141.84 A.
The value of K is 6.544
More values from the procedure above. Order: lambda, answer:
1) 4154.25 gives 6.473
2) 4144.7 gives 6.715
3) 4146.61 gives 5.862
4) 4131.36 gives 6.782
